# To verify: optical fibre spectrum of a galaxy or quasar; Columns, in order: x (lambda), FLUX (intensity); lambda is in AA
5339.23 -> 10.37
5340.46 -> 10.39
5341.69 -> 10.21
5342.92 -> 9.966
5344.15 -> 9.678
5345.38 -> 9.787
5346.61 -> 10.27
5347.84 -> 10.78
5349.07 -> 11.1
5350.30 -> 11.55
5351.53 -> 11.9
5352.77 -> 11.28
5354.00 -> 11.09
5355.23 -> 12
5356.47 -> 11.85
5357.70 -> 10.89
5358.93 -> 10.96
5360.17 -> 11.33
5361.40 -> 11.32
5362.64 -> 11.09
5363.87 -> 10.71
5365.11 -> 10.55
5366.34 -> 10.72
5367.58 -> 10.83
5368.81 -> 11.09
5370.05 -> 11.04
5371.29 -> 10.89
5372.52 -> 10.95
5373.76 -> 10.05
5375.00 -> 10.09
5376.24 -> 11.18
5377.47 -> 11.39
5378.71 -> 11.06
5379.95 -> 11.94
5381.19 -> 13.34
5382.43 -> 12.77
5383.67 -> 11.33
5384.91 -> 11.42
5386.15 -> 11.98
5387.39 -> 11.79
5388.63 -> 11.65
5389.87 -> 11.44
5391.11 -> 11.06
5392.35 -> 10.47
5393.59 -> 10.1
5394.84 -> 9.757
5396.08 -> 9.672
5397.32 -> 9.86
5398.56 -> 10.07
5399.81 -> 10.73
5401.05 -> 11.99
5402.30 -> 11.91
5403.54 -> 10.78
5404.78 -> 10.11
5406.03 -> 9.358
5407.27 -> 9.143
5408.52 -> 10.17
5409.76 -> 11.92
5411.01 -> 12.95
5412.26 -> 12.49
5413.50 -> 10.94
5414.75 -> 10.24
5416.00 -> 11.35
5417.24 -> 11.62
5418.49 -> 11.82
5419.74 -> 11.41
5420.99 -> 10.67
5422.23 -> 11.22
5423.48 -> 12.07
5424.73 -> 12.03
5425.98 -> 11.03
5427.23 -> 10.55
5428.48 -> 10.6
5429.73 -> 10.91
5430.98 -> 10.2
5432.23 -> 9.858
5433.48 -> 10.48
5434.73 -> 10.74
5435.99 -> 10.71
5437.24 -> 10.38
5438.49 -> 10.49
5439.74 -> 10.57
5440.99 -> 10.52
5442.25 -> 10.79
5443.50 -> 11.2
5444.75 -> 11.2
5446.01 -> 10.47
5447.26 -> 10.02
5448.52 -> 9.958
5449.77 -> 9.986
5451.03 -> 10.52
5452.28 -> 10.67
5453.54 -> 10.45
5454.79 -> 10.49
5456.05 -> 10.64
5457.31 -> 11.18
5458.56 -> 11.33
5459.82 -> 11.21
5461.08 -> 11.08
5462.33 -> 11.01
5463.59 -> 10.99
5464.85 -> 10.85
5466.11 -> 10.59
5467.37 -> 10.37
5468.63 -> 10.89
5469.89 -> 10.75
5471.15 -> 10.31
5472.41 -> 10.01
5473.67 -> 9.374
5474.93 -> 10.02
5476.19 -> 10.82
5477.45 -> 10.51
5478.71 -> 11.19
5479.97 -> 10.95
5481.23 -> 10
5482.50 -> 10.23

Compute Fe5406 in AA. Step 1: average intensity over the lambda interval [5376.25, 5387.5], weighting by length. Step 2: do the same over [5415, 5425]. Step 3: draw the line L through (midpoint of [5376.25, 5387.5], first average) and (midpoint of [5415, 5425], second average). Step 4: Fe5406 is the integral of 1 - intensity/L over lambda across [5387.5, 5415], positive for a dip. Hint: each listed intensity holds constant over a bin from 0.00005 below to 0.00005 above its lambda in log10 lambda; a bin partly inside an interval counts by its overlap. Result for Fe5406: 2.04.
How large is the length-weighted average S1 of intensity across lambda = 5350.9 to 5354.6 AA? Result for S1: 11.4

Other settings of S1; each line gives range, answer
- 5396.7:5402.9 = 10.9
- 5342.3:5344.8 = 9.83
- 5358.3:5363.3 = 11.2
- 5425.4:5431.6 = 10.7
